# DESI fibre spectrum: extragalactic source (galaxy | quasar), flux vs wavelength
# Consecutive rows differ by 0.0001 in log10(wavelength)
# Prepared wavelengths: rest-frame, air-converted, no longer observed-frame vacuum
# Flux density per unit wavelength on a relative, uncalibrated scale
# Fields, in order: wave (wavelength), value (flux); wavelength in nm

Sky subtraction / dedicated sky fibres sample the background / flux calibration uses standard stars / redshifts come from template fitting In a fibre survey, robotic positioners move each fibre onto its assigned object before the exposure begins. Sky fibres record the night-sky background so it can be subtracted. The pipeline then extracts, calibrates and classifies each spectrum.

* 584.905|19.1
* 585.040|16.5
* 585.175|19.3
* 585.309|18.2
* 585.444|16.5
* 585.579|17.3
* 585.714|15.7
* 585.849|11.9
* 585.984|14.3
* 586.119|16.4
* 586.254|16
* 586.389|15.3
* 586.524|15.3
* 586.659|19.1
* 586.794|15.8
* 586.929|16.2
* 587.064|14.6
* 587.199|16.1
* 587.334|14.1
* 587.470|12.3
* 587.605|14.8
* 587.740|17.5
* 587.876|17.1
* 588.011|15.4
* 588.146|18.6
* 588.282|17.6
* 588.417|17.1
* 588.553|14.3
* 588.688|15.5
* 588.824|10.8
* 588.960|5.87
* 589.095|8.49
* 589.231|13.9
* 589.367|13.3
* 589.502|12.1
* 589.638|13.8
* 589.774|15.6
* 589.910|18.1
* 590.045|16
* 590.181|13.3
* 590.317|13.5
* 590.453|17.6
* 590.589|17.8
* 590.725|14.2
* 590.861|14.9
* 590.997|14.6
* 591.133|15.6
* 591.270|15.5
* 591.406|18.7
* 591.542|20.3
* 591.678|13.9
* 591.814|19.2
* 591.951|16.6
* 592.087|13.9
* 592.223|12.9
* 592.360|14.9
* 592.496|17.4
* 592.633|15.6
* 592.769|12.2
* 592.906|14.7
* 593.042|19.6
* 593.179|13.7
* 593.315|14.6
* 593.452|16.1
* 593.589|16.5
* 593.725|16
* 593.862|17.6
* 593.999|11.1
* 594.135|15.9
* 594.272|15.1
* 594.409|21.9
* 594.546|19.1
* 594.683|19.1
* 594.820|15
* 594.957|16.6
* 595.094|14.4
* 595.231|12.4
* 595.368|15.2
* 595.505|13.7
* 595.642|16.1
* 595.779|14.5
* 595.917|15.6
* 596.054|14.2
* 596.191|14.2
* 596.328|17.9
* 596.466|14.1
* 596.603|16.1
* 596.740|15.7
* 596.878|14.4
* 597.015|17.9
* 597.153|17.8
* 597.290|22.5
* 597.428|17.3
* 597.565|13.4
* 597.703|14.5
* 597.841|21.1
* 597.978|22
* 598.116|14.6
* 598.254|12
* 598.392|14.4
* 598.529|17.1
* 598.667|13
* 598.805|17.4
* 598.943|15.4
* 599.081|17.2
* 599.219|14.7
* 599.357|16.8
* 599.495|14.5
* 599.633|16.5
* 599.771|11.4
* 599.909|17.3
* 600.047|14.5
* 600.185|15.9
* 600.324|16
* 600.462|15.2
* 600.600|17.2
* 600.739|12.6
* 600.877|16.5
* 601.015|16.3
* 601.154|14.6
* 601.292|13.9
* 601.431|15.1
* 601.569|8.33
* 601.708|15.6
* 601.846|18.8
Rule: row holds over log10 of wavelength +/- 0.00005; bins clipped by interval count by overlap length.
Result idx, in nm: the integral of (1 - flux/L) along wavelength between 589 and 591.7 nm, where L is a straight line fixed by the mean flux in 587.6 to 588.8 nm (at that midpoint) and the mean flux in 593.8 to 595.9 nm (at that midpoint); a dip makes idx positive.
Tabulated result 0.19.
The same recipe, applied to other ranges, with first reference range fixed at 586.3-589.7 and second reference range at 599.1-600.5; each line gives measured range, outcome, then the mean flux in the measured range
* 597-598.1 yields -0.21 nm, 18.2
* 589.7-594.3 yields -0.26 nm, 15.7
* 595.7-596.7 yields -0.01 nm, 15.3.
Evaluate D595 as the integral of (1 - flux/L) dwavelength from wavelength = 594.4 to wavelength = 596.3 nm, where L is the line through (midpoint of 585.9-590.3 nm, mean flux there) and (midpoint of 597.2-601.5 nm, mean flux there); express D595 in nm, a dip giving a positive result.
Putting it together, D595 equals -0.03 nm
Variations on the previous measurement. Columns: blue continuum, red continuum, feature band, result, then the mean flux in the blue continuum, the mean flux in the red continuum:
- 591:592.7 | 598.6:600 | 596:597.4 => -0.08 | 16.1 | 15.4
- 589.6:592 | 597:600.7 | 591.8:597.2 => 0.14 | 16.1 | 16.1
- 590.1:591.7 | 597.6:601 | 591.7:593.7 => 0.04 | 15.9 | 15.7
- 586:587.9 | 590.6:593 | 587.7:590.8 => 0.21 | 15.7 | 15.7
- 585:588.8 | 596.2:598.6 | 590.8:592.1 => -0.02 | 16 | 16.6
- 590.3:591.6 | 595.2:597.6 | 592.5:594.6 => 0.01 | 16.3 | 15.8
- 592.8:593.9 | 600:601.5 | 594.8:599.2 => -0.08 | 15.9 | 15.3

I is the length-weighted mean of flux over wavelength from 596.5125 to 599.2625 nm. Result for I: 16.4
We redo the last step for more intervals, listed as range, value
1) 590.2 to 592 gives 16.2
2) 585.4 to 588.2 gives 15.7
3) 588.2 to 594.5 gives 15.2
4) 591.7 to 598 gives 16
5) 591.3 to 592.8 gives 16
